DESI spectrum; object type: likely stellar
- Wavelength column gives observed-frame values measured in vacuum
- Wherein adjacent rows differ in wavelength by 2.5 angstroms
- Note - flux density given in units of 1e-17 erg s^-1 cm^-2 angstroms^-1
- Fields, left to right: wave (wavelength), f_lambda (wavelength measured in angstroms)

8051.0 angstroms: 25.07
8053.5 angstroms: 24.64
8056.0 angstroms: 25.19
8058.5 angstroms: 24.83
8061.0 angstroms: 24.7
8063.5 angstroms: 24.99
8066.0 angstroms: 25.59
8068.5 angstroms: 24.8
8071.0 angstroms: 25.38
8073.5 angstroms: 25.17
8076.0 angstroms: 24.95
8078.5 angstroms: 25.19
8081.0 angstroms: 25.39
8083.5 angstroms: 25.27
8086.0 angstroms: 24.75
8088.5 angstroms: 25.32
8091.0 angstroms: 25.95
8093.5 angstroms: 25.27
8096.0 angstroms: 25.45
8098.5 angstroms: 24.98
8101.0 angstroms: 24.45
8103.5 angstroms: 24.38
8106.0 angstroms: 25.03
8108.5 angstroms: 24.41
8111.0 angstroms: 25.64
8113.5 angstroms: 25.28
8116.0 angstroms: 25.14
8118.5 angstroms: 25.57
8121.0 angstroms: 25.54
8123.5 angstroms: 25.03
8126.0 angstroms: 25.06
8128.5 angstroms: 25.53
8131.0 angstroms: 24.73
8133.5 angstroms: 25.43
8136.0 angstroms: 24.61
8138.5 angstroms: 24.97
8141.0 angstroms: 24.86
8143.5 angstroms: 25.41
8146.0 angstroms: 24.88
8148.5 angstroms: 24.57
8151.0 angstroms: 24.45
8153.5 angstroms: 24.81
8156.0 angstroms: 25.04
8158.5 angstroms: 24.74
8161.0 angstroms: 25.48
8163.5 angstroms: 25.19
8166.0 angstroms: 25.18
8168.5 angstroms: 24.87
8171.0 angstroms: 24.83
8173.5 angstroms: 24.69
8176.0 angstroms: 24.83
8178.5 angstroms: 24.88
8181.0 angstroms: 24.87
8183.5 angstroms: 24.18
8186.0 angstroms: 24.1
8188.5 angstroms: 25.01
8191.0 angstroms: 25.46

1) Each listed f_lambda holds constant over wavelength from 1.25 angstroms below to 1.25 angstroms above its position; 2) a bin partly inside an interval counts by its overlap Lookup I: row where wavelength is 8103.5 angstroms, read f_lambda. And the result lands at 24.38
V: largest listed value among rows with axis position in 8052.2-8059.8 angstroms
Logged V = 25.19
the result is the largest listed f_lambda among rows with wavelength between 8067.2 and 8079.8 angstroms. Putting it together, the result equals 25.38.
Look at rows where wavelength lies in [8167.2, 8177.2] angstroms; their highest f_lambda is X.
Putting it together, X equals 24.87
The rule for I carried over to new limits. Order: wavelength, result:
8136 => 24.61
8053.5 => 24.64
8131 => 24.73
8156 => 25.04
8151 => 24.45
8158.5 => 24.74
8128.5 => 25.53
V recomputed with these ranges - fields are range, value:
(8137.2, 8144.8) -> 25.41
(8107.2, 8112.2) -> 25.64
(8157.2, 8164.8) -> 25.48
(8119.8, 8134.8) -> 25.54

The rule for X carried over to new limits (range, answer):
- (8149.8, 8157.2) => 25.04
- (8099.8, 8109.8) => 25.03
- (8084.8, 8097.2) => 25.95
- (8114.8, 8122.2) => 25.57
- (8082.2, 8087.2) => 25.27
